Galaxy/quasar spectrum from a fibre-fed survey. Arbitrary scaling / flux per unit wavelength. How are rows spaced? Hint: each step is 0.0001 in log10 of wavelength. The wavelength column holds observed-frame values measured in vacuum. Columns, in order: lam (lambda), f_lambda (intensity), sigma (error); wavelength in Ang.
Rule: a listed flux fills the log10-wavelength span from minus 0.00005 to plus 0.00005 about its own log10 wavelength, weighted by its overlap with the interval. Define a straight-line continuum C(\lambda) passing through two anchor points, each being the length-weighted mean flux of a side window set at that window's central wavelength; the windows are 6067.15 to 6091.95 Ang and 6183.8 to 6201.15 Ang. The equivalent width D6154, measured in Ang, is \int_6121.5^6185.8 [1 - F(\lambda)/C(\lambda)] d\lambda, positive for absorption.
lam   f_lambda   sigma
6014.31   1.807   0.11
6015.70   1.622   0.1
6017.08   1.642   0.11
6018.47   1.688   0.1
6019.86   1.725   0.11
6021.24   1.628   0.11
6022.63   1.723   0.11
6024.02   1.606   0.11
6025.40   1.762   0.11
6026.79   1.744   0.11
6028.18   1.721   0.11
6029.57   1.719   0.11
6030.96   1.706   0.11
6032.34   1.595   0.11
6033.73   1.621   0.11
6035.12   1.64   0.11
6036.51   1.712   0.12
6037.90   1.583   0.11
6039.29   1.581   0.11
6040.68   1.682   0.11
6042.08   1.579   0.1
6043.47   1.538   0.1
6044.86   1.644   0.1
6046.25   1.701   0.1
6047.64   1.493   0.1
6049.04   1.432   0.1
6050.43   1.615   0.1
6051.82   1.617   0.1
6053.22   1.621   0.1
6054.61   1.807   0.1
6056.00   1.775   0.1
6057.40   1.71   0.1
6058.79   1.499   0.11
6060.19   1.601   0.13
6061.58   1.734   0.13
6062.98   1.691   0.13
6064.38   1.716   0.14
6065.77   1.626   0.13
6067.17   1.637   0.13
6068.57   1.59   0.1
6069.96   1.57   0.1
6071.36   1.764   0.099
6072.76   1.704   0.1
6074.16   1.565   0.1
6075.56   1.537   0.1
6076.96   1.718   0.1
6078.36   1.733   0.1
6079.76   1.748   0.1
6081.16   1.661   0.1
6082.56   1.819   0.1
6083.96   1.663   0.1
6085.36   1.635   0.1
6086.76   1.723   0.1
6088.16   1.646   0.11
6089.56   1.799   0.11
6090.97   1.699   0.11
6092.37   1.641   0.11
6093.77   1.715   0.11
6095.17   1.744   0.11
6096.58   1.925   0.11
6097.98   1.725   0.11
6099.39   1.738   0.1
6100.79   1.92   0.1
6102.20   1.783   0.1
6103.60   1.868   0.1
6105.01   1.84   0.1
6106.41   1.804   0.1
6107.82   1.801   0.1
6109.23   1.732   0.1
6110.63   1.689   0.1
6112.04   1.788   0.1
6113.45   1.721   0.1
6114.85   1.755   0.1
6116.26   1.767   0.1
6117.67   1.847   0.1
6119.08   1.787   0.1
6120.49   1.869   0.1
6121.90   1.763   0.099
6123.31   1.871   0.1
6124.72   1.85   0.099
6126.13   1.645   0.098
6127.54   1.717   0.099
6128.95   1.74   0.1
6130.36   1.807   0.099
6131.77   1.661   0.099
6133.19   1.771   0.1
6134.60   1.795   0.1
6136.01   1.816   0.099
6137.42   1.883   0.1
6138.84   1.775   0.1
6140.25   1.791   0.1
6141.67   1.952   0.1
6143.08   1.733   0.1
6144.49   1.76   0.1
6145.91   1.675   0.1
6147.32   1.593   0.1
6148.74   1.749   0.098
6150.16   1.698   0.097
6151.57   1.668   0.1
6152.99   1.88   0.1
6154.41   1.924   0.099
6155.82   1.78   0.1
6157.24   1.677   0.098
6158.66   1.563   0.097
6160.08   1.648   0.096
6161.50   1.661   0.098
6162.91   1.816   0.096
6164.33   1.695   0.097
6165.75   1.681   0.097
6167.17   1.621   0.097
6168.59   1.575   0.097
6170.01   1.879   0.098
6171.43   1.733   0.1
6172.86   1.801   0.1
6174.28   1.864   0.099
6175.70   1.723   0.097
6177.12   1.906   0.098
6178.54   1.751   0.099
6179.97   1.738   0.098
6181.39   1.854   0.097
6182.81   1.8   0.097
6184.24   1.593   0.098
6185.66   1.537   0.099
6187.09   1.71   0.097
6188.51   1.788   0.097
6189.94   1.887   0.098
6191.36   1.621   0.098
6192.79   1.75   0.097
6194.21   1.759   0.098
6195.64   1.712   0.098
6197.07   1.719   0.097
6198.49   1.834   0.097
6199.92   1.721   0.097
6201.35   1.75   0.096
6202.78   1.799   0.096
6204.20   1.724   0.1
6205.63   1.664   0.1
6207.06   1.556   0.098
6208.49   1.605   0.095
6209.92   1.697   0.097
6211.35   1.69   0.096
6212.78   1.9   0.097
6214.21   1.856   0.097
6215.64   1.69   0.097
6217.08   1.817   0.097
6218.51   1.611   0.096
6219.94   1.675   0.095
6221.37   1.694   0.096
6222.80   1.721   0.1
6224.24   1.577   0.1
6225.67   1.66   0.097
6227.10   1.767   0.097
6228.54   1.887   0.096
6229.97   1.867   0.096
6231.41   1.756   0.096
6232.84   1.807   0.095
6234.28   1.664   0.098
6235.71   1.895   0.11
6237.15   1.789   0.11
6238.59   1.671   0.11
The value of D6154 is -1.6 Ang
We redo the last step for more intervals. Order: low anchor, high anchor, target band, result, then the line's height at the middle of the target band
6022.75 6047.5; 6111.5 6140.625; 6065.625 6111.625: 0.2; 1.73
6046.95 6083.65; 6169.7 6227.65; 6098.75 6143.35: -2.7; 1.69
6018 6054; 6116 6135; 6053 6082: 0.4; 1.69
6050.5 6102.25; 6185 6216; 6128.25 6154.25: -0.8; 1.71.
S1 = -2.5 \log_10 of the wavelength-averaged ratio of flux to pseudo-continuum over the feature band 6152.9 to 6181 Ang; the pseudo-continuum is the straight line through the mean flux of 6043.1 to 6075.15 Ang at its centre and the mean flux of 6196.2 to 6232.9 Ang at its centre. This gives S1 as -0.026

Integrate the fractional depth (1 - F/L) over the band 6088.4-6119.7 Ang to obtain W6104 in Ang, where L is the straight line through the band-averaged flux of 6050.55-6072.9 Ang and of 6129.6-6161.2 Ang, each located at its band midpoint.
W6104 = -1.2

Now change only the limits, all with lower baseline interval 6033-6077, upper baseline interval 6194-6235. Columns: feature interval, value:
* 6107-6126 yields -1.3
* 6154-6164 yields -0.1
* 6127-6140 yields -0.7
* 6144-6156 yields -0.4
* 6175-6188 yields -0.2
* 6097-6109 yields -1.1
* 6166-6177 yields -0.3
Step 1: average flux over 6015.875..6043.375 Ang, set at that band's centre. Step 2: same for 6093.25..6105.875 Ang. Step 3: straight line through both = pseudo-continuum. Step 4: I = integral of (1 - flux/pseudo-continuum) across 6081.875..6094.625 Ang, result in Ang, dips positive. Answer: 0.6 Ang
